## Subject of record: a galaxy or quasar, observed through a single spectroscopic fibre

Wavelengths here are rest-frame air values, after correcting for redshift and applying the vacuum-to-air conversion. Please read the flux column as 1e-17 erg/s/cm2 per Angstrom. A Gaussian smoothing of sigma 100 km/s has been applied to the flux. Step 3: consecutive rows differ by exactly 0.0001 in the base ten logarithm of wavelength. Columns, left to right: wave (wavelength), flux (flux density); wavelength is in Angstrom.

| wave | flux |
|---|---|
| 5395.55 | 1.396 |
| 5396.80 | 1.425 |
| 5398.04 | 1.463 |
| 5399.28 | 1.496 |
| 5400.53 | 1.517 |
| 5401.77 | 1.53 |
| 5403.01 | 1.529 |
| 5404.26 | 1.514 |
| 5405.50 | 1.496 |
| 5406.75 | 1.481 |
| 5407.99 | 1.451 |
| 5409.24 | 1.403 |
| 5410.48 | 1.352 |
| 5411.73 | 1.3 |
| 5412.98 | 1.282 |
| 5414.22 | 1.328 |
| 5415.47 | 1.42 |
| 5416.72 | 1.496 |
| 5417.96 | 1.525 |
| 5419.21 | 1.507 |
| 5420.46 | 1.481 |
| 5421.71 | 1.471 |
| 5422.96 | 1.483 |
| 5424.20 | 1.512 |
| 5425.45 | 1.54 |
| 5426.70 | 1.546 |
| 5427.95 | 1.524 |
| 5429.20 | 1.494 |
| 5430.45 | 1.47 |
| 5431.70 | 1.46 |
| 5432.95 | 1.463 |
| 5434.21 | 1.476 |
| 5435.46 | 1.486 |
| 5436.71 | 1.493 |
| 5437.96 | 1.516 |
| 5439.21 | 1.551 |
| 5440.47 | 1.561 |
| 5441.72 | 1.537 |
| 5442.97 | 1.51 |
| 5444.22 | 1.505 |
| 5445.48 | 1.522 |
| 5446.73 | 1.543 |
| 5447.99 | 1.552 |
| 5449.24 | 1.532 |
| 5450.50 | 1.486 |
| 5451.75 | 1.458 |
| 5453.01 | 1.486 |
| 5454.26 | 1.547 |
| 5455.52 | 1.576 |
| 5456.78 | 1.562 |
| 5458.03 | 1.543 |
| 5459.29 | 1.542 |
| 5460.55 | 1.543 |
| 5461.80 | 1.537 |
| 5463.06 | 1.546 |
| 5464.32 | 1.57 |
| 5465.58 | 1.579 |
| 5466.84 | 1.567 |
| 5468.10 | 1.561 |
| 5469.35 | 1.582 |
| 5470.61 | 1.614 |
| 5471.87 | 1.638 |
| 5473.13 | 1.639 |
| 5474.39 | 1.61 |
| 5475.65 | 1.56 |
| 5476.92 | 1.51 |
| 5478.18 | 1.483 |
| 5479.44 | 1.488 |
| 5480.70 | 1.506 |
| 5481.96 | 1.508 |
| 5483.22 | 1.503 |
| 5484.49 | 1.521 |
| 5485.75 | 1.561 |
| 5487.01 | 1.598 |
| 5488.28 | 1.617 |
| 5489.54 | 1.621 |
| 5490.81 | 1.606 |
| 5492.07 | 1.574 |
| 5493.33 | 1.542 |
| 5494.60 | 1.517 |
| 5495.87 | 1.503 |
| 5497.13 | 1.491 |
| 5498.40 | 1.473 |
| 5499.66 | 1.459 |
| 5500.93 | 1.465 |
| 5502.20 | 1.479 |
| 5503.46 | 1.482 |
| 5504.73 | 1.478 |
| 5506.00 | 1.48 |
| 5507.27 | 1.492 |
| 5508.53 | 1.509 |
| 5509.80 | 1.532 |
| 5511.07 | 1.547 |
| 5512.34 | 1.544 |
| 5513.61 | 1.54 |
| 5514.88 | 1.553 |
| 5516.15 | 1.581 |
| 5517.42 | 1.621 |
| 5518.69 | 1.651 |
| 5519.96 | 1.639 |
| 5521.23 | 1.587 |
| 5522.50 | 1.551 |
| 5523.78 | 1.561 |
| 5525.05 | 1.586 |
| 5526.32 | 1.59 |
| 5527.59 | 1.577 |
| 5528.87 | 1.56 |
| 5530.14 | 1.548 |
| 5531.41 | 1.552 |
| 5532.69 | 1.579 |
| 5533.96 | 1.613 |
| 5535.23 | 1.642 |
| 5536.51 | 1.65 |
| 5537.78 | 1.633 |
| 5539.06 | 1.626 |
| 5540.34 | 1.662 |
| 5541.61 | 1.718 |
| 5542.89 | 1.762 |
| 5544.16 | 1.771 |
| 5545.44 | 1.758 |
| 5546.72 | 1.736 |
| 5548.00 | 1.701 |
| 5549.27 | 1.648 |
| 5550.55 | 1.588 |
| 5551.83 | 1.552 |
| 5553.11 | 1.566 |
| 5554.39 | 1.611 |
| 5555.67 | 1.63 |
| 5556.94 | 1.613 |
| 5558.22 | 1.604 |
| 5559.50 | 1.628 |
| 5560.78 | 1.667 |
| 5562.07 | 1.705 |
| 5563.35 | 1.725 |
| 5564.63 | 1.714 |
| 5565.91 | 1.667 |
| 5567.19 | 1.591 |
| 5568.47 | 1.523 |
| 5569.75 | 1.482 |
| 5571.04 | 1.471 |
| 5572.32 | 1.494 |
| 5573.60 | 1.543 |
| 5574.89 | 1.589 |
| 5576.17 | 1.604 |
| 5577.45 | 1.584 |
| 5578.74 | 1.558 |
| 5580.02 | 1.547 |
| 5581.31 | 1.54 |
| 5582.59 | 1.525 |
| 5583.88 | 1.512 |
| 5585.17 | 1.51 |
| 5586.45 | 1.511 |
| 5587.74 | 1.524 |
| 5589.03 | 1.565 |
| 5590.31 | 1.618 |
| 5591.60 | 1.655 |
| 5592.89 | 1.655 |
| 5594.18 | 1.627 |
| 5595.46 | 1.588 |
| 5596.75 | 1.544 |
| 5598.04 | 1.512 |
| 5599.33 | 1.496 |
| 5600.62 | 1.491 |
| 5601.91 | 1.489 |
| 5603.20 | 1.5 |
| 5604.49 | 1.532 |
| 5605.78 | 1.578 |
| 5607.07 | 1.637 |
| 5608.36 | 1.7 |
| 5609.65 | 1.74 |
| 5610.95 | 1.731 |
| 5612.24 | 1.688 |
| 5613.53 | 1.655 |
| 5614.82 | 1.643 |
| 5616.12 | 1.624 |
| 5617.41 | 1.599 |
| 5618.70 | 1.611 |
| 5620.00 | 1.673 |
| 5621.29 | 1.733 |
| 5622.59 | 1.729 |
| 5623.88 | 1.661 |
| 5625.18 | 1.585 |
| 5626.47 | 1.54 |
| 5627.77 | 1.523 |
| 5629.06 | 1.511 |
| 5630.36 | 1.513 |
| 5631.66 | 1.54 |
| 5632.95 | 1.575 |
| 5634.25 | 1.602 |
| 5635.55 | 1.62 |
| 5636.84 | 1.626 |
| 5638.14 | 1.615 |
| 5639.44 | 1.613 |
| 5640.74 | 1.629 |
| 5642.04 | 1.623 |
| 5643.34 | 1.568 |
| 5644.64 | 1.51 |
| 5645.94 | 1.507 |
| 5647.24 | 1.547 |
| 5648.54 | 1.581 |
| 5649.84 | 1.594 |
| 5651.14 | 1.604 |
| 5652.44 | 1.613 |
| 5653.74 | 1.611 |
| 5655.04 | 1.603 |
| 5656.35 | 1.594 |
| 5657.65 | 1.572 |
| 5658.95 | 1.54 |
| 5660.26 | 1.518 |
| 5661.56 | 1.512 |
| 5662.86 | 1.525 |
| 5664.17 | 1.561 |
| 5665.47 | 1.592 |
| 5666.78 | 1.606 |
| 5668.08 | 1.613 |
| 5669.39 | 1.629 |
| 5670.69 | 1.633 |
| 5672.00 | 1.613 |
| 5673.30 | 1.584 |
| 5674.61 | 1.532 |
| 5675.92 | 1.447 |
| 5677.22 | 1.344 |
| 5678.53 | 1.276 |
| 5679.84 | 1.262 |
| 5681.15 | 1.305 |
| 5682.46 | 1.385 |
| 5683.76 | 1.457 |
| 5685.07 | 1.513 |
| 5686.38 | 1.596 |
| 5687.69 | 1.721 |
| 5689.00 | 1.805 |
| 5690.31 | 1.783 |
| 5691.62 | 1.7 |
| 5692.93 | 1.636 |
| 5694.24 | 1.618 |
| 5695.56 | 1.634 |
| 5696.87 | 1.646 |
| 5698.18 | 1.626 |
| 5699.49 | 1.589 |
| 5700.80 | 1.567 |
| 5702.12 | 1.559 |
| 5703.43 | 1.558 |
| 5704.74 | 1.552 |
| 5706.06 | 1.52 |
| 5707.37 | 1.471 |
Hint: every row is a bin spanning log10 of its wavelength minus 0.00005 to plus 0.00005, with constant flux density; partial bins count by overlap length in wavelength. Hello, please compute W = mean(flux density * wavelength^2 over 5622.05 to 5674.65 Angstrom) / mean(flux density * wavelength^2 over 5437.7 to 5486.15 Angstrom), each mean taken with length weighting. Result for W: 1.1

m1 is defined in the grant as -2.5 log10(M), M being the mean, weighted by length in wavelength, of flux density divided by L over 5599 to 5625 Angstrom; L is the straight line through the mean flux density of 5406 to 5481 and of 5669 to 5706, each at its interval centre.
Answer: -0.06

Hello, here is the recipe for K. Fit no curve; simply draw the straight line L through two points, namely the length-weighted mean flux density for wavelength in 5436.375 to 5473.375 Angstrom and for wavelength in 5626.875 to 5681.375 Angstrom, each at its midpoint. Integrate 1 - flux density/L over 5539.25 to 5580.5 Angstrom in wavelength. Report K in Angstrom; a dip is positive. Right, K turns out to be -2.08 Angstrom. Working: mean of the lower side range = 1.55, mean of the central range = 1.63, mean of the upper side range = 1.55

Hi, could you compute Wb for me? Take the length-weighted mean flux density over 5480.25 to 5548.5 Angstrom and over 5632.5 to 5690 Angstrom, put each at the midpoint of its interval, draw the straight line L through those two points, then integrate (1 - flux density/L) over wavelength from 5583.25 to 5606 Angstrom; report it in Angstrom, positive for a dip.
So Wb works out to 0.2 Angstrom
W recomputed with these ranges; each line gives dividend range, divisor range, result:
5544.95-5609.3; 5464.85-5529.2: 1.06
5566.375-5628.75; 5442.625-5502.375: 1.08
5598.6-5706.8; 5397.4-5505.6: 1.12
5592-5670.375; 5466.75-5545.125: 1.06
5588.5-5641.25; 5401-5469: 1.14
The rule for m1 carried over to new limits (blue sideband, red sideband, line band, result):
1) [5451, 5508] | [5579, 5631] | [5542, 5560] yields -0.06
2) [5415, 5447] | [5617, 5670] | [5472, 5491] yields -0.02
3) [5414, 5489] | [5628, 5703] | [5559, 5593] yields -0.02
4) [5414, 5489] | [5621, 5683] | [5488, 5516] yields 0.01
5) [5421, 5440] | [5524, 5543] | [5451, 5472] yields -0.01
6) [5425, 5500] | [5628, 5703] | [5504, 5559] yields -0.04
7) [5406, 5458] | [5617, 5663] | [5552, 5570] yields -0.05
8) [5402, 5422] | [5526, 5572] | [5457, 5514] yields 0.00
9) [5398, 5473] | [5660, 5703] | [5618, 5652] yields -0.03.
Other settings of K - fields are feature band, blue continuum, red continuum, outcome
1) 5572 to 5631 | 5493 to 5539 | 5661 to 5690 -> -1.90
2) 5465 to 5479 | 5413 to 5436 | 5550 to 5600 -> -0.61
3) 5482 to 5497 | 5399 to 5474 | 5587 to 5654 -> -0.22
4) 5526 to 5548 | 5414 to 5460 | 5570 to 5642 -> -1.33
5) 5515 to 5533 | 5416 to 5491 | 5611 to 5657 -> -0.27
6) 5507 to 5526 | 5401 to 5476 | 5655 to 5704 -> -0.53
